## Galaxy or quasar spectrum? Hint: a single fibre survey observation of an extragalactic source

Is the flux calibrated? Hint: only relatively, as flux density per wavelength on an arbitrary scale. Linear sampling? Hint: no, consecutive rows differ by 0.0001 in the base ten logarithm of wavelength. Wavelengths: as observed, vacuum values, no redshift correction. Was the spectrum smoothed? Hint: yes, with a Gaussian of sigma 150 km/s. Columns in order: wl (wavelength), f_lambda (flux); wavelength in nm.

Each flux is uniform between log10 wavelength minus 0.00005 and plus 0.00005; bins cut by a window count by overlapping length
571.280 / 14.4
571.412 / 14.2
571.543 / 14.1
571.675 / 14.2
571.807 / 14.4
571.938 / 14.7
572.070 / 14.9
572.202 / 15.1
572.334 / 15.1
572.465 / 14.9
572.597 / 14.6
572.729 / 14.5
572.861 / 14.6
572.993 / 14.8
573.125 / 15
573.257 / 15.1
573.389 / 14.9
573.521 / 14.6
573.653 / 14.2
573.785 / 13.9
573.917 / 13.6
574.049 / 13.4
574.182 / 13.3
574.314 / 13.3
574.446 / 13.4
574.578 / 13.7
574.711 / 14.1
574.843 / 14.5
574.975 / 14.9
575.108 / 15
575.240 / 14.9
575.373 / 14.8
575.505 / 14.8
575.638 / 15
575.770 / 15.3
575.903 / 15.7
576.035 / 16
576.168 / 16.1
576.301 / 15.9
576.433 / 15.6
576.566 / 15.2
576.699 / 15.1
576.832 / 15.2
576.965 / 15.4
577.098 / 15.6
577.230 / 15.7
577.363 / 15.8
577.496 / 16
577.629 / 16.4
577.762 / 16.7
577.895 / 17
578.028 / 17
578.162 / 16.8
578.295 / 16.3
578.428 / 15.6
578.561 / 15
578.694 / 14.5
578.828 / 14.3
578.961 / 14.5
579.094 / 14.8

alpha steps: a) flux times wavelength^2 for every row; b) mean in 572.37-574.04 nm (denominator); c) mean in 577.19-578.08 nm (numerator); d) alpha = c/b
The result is 1.14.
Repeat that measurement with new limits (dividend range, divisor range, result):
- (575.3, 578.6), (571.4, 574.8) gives 1.11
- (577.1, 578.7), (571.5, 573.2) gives 1.12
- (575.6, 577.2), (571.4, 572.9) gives 1.08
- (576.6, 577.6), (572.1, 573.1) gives 1.07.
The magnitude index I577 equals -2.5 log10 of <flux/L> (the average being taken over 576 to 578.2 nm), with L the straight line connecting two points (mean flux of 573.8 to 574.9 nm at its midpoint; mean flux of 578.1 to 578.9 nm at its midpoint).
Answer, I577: -0.08 mag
